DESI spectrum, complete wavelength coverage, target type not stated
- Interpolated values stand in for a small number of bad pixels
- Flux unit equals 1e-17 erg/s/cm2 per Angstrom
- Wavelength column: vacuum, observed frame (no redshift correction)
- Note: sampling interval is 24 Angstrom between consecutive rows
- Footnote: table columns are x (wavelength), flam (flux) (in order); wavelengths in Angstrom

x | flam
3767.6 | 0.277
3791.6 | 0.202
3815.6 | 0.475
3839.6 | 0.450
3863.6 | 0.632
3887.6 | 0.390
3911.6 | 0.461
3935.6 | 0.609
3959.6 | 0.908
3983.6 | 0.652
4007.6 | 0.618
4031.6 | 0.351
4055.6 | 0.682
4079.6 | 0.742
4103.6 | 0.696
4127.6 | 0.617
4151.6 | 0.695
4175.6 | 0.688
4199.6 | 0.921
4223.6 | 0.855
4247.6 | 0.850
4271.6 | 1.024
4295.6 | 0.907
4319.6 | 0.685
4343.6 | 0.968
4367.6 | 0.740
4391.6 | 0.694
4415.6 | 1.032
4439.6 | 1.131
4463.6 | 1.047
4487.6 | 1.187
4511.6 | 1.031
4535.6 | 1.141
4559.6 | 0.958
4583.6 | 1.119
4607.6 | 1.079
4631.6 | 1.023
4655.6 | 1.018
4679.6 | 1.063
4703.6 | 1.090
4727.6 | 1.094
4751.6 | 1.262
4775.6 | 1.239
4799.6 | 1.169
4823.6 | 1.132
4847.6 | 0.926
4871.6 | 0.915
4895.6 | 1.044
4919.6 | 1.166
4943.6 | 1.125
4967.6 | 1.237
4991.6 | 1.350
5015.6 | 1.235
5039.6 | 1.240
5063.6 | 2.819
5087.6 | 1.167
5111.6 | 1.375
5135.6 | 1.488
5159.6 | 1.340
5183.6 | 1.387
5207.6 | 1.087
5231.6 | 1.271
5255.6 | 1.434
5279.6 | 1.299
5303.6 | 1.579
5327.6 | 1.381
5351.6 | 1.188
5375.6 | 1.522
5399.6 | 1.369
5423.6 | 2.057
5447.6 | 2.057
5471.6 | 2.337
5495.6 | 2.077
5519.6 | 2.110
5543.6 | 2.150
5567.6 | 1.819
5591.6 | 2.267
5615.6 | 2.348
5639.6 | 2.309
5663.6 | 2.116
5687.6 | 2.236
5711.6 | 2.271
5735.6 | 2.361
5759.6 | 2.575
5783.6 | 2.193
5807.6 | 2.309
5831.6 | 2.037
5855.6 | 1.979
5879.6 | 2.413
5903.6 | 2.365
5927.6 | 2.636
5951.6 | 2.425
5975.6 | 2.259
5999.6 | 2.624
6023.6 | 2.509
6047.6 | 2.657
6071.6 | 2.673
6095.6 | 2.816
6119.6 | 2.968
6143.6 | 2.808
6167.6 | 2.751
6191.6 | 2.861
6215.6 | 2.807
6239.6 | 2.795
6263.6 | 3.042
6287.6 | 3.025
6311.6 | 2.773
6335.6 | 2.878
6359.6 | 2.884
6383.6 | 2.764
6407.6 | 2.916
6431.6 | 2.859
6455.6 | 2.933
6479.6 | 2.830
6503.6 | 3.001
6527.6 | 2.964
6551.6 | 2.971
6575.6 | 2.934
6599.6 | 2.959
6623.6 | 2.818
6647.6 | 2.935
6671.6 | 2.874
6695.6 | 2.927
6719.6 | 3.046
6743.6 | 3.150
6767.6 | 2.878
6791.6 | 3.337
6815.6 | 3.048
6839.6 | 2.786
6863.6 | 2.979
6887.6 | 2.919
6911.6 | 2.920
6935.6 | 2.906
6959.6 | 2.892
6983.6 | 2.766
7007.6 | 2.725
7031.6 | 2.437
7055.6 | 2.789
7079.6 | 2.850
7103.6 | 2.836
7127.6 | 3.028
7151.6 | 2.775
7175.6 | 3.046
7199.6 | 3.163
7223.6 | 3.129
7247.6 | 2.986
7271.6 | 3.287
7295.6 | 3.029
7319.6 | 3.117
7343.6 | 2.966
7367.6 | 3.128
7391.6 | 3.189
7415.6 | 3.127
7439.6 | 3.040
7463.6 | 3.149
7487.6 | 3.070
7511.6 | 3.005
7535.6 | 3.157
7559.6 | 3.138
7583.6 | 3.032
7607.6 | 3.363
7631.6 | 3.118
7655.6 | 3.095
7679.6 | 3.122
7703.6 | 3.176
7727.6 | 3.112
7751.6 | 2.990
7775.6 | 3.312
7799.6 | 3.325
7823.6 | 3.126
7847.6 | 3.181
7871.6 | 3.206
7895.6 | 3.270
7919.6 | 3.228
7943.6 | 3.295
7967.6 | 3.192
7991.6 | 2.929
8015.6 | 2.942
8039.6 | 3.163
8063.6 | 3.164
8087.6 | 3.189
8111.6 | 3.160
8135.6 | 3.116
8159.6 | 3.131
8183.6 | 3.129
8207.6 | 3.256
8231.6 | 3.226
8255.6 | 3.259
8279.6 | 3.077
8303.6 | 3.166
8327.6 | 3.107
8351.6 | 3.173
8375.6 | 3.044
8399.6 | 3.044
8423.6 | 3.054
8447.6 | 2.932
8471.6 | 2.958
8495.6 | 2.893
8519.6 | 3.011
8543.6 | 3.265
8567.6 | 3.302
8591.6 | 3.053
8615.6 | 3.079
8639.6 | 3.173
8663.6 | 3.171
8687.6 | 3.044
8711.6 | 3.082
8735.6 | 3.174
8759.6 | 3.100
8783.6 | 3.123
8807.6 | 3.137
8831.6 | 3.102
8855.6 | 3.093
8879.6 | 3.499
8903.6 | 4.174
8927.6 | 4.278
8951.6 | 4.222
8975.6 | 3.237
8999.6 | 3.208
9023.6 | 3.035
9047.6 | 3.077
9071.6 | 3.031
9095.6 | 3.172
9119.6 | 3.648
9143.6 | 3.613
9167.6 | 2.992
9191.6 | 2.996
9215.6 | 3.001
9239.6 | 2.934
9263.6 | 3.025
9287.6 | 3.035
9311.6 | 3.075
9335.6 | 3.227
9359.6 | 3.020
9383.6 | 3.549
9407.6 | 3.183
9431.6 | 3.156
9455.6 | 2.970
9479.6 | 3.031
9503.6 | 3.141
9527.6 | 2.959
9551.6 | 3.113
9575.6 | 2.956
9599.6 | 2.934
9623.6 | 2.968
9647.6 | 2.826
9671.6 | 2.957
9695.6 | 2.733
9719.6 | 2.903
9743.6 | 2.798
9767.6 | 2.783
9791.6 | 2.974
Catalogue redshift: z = 0.36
